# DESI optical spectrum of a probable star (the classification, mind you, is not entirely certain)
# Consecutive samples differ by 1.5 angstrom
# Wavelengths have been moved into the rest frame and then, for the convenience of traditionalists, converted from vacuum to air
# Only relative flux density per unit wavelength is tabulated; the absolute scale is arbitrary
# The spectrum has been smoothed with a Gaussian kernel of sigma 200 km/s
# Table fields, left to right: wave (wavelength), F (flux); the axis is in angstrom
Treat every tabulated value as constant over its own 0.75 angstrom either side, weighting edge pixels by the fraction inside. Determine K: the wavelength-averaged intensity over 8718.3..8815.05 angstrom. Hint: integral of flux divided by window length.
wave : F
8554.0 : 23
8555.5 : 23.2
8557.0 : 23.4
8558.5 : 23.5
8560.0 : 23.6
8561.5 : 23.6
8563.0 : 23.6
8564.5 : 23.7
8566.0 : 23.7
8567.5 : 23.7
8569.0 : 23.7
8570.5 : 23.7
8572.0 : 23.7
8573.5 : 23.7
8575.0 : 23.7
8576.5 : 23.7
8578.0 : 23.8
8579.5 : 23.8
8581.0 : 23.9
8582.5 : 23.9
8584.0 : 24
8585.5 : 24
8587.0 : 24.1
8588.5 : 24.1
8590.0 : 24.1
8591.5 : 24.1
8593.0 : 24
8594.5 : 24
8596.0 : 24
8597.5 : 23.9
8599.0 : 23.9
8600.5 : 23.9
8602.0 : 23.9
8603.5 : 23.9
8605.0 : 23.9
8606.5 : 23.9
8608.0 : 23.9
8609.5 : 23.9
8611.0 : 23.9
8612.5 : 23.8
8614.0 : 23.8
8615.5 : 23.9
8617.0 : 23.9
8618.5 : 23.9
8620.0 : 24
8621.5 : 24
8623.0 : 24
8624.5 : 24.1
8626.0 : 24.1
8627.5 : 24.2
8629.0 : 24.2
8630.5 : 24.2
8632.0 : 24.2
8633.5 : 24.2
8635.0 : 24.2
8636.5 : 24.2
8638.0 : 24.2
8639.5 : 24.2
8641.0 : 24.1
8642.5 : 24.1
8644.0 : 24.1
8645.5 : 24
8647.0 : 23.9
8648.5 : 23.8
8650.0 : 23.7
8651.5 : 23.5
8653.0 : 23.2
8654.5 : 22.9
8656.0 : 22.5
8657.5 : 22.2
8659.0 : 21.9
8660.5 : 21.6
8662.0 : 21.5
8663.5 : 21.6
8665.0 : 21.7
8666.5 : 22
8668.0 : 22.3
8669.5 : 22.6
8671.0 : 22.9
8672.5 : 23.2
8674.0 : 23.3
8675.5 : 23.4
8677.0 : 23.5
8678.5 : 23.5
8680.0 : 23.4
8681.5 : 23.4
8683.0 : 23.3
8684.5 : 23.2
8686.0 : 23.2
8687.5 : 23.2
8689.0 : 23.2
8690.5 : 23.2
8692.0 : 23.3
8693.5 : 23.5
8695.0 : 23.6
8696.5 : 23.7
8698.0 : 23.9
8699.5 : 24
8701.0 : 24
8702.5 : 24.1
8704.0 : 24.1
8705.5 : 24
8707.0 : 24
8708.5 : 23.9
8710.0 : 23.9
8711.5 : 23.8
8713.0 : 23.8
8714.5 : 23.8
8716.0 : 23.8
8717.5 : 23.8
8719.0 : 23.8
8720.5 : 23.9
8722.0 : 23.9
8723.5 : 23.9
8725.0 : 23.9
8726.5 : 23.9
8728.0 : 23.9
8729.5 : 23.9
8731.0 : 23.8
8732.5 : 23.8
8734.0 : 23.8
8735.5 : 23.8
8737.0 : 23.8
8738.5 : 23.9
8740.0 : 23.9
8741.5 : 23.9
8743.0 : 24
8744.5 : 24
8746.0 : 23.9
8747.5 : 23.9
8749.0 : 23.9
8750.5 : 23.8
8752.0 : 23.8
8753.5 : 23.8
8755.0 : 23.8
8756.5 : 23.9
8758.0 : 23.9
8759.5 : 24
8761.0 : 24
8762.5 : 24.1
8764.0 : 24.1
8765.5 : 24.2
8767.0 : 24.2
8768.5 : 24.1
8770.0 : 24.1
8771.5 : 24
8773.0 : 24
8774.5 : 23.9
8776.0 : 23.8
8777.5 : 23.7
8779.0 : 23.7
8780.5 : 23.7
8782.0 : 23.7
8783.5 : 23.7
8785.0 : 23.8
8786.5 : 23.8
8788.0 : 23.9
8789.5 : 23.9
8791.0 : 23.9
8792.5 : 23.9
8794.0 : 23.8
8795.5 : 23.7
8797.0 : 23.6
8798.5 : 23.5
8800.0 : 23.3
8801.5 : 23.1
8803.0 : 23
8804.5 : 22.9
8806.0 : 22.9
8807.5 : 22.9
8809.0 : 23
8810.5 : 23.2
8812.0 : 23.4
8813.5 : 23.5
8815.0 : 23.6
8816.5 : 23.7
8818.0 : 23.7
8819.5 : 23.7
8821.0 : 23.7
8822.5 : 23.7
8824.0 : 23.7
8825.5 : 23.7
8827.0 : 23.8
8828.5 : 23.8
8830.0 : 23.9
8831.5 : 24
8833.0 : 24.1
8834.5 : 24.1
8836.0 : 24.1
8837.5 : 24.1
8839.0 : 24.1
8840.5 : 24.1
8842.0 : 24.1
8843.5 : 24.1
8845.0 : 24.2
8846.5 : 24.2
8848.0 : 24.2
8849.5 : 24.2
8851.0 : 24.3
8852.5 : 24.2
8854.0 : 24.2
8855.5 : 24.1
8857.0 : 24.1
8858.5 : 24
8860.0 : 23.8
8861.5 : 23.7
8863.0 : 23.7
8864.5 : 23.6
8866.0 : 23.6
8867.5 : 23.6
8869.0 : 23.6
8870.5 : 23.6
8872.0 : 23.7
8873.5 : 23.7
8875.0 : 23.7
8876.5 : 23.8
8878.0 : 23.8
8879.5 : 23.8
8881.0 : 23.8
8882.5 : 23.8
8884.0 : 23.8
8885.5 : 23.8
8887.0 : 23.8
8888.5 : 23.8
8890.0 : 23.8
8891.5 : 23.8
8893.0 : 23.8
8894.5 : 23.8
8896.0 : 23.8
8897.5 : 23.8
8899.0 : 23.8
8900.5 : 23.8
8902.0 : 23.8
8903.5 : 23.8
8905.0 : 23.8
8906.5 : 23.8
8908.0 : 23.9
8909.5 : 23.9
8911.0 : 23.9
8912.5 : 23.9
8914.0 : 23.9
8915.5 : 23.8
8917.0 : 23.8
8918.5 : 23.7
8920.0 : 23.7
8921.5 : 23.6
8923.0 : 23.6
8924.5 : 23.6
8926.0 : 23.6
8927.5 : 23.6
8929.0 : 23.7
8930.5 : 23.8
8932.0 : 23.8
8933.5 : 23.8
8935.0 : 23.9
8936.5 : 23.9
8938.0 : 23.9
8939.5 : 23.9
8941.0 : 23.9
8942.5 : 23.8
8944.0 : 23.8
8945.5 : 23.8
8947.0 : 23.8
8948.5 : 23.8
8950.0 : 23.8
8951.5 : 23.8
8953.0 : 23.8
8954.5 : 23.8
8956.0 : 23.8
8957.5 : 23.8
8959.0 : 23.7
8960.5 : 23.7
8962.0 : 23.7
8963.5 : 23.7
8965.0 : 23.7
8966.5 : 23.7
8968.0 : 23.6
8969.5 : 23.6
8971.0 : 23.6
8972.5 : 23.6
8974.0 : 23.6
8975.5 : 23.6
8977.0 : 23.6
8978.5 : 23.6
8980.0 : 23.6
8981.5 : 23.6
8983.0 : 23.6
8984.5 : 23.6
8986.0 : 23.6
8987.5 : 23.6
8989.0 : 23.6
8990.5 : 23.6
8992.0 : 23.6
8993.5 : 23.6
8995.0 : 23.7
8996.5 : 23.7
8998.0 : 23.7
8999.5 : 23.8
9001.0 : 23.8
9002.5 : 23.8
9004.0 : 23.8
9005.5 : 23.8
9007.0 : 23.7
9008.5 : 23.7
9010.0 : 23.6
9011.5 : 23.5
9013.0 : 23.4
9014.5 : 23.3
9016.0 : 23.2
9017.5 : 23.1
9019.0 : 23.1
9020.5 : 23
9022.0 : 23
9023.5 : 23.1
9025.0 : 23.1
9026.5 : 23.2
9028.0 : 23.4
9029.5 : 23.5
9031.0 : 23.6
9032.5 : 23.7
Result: 23.8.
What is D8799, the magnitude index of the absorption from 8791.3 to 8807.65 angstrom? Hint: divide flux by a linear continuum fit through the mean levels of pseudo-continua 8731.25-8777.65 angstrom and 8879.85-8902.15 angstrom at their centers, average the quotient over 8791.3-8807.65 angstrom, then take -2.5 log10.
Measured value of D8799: 0.02 mag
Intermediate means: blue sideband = 23.9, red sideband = 23.8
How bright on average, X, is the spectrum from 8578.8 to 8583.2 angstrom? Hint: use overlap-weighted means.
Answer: 23.9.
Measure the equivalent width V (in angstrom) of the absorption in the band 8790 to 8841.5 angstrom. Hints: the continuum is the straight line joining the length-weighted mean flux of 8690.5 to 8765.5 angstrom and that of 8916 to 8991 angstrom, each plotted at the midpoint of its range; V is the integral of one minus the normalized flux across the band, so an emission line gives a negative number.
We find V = 0.4 angstrom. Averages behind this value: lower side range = 23.9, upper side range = 23.7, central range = 23.6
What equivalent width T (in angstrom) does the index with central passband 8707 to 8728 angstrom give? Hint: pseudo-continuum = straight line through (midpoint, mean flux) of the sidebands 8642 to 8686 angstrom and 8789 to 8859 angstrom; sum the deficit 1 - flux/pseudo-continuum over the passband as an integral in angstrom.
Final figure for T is -0.6 angstrom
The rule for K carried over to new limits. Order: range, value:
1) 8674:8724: 23.7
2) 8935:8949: 23.8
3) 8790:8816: 23.4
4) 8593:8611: 23.9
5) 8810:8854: 23.9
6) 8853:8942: 23.8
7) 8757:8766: 24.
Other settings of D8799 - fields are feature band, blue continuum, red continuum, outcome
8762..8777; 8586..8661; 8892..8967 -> -0.01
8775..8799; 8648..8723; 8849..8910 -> -0.01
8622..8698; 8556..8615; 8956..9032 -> 0.02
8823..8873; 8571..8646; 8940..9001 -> -0.01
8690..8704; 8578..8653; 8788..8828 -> 0.00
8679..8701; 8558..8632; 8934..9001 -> 0.02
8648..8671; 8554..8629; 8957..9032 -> 0.06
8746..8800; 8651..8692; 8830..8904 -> -0.02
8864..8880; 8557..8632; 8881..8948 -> 0.01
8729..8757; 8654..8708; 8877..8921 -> -0.03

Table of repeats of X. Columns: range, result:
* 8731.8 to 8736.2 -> 23.8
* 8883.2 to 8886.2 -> 23.8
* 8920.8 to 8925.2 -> 23.6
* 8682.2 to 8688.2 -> 23.2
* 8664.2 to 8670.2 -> 22.1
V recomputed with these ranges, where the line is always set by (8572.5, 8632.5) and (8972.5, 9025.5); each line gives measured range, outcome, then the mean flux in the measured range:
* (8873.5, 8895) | -0.1 angstrom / 23.8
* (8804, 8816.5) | 0.3 angstrom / 23.2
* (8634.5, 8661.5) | 0.5 angstrom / 23.4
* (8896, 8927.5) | -0.2 angstrom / 23.8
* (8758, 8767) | -0.1 angstrom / 24.1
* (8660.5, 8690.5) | 1.3 angstrom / 22.8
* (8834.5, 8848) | -0.2 angstrom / 24.1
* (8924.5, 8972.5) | -0.4 angstrom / 23.8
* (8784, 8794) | 0.0 angstrom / 23.9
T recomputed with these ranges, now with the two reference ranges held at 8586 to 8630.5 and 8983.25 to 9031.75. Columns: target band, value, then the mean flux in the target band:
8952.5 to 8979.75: -0.2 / 23.7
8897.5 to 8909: -0.1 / 23.8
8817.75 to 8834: -0.1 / 23.8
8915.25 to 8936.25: -0.1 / 23.7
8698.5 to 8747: -0.1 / 23.9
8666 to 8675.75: 0.4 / 22.8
